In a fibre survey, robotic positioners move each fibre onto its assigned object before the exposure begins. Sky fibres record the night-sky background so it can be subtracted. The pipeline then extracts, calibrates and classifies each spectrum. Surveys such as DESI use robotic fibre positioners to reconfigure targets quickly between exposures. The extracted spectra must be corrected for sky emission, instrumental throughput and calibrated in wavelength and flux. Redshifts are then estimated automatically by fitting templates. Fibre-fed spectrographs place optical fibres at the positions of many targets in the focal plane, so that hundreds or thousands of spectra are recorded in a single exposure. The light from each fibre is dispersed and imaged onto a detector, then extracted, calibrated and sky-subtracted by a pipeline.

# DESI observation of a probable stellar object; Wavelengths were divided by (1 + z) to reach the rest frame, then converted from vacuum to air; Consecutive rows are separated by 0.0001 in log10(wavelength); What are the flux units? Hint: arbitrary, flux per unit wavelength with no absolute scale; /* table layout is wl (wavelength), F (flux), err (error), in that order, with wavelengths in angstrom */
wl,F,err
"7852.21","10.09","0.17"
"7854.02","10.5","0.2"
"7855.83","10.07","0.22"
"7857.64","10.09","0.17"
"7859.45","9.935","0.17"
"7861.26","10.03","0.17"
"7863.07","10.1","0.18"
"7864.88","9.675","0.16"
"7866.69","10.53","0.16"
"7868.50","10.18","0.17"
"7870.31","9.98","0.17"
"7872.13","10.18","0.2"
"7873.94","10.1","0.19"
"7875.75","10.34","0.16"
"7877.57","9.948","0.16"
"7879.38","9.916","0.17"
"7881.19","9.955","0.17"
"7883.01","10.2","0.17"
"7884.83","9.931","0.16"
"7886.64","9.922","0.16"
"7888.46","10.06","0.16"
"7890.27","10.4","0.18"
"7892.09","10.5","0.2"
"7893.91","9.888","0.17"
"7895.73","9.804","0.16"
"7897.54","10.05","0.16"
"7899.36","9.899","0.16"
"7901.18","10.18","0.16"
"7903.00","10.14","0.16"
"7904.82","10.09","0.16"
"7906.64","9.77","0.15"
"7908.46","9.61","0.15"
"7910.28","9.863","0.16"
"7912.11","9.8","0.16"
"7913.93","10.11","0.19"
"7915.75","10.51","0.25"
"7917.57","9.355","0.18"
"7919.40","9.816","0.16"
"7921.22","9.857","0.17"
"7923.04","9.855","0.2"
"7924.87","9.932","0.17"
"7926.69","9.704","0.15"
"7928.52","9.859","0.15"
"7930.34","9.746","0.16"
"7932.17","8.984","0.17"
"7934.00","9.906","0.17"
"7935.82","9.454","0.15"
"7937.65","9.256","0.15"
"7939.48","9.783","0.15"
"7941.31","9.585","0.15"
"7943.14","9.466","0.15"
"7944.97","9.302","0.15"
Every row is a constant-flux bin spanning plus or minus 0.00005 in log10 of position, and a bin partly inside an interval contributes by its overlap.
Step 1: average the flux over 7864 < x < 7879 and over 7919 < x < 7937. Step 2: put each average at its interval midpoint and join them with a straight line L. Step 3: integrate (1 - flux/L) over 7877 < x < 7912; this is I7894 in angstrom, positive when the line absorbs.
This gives -0.2 angstrom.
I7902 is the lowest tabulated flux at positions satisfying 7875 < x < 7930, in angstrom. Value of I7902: 9.355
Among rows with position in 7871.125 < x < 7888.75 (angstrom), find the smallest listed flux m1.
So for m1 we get 9.916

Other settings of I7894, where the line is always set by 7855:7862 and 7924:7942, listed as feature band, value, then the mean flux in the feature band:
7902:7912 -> -0.1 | 9.88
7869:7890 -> -0.3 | 10.1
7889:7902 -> -0.4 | 10.1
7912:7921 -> -0.2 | 9.93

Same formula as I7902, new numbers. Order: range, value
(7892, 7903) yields 9.804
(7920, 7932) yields 9.704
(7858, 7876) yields 9.675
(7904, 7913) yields 9.61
